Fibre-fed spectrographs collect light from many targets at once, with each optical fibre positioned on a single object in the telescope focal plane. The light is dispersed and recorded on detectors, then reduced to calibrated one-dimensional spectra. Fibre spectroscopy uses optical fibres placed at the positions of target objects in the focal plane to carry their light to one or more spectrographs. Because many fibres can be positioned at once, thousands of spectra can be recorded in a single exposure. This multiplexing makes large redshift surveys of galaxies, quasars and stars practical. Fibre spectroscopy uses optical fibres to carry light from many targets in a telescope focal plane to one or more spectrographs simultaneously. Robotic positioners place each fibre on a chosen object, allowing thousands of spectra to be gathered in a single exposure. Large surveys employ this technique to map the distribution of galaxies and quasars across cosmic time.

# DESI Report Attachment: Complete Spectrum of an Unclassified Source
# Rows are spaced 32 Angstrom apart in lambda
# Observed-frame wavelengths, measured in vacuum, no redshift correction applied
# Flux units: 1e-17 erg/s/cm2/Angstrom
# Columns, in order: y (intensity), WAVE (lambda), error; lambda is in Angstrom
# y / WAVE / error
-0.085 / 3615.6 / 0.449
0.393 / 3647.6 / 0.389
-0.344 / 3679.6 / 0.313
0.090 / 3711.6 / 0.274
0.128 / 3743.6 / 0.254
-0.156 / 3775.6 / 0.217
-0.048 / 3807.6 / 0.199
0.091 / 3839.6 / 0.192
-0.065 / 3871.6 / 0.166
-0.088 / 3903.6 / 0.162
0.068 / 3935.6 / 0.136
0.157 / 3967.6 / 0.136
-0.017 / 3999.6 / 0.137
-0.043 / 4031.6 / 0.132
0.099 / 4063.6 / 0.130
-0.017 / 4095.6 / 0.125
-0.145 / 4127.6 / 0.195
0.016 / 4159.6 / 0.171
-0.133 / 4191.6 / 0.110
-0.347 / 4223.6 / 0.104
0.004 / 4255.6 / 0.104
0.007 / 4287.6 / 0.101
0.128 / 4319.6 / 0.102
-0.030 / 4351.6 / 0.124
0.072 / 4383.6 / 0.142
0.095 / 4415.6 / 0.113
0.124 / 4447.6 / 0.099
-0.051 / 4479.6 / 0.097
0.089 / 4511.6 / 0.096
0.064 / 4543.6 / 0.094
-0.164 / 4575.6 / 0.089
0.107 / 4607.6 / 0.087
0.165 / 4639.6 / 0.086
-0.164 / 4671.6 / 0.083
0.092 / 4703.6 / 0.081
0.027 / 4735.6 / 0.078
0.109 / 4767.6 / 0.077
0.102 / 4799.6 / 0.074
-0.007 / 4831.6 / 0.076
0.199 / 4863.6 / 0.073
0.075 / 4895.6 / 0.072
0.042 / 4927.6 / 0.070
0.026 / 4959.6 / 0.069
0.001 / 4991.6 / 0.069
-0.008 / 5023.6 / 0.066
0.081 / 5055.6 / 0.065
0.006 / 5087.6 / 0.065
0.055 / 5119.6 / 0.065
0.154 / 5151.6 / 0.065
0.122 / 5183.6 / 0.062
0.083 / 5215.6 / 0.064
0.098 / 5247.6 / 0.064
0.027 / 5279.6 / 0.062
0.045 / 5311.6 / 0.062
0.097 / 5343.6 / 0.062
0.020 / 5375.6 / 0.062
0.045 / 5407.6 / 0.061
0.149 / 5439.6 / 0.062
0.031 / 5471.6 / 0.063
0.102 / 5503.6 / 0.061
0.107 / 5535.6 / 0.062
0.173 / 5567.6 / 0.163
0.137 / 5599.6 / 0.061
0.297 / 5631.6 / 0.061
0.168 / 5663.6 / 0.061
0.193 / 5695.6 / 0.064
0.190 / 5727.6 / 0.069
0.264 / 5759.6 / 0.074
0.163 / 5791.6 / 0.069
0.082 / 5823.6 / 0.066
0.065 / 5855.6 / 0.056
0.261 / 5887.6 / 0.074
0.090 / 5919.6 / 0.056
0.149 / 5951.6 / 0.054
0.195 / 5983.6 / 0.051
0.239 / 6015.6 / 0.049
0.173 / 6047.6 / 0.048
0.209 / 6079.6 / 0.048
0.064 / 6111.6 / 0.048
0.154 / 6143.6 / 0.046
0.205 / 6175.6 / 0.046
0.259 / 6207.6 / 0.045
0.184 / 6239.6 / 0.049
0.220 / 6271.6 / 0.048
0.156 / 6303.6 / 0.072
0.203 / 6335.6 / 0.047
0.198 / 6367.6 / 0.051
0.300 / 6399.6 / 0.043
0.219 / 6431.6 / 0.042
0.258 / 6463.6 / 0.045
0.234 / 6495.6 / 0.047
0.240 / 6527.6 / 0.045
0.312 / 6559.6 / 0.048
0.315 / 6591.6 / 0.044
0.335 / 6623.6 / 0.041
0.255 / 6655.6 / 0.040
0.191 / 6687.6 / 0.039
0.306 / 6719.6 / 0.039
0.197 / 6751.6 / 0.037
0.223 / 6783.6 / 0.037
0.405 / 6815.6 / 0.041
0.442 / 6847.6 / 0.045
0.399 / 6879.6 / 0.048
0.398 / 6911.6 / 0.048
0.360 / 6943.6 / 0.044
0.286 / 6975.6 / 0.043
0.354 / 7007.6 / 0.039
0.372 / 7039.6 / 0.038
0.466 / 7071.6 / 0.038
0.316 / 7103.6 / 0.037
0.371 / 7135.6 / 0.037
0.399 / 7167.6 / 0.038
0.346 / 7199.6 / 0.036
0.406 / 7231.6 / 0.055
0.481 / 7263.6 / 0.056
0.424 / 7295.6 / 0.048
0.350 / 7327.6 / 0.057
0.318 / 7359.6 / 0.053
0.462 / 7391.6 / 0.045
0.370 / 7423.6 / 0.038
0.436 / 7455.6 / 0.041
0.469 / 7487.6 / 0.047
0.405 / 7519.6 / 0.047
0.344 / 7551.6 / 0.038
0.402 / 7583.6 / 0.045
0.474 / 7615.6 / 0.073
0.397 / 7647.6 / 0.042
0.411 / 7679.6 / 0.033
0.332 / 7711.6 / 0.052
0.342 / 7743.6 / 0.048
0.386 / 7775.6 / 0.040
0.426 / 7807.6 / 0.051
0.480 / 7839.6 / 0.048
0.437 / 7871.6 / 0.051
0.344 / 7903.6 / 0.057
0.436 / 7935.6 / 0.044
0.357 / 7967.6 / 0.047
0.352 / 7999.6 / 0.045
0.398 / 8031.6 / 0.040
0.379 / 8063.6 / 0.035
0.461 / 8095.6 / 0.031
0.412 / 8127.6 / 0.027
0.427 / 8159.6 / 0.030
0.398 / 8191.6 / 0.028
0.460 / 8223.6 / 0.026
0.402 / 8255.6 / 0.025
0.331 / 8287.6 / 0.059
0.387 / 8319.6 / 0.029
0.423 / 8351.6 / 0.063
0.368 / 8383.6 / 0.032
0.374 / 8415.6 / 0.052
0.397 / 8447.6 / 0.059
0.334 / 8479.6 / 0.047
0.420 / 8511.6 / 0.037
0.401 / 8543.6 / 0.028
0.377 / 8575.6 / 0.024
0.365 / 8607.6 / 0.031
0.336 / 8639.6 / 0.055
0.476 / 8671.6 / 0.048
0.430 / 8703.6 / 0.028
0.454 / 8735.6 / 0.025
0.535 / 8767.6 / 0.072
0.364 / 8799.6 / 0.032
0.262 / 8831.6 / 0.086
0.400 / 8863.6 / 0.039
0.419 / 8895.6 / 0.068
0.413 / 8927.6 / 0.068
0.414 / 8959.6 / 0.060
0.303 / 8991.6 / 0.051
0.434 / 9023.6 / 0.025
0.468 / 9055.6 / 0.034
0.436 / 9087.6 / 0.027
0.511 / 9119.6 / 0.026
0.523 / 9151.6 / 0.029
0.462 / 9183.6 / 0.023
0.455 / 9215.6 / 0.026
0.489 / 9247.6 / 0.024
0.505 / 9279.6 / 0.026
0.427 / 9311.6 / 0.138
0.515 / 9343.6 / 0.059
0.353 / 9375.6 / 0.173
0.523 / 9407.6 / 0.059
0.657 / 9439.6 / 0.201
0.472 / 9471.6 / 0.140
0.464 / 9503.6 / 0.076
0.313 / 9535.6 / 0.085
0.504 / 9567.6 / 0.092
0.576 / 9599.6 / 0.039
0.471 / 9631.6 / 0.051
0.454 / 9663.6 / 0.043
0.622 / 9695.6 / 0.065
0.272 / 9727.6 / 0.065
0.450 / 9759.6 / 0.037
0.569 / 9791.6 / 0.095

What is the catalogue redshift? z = 0.70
